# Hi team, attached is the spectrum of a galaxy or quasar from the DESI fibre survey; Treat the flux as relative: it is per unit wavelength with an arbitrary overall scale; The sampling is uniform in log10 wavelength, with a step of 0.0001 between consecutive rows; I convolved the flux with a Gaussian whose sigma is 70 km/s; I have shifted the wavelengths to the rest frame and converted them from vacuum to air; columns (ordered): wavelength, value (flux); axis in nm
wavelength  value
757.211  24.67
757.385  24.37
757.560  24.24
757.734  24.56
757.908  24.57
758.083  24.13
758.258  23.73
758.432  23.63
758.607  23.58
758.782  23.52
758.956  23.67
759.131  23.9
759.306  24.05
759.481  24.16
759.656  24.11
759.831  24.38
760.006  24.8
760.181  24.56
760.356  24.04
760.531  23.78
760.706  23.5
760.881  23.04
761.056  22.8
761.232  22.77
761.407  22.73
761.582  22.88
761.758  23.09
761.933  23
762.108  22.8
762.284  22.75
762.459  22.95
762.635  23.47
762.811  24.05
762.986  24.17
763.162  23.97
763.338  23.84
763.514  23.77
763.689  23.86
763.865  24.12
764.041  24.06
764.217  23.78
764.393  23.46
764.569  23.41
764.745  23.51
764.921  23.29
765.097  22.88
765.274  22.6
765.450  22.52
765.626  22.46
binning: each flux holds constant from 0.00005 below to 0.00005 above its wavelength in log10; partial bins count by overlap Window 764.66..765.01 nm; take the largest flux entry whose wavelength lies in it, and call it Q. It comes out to 23.51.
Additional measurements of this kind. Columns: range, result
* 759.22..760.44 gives 24.8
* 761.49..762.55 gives 23.09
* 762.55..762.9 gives 24.05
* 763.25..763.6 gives 23.84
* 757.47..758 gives 24.57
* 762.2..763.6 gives 24.17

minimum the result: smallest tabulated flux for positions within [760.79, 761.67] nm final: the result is 22.73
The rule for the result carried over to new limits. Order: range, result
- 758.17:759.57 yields 23.52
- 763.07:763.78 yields 23.77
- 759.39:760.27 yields 24.11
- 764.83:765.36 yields 22.6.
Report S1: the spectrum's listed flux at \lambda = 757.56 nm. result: 24.24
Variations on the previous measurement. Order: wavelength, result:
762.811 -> 24.05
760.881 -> 23.04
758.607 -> 23.58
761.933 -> 23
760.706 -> 23.5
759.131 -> 23.9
